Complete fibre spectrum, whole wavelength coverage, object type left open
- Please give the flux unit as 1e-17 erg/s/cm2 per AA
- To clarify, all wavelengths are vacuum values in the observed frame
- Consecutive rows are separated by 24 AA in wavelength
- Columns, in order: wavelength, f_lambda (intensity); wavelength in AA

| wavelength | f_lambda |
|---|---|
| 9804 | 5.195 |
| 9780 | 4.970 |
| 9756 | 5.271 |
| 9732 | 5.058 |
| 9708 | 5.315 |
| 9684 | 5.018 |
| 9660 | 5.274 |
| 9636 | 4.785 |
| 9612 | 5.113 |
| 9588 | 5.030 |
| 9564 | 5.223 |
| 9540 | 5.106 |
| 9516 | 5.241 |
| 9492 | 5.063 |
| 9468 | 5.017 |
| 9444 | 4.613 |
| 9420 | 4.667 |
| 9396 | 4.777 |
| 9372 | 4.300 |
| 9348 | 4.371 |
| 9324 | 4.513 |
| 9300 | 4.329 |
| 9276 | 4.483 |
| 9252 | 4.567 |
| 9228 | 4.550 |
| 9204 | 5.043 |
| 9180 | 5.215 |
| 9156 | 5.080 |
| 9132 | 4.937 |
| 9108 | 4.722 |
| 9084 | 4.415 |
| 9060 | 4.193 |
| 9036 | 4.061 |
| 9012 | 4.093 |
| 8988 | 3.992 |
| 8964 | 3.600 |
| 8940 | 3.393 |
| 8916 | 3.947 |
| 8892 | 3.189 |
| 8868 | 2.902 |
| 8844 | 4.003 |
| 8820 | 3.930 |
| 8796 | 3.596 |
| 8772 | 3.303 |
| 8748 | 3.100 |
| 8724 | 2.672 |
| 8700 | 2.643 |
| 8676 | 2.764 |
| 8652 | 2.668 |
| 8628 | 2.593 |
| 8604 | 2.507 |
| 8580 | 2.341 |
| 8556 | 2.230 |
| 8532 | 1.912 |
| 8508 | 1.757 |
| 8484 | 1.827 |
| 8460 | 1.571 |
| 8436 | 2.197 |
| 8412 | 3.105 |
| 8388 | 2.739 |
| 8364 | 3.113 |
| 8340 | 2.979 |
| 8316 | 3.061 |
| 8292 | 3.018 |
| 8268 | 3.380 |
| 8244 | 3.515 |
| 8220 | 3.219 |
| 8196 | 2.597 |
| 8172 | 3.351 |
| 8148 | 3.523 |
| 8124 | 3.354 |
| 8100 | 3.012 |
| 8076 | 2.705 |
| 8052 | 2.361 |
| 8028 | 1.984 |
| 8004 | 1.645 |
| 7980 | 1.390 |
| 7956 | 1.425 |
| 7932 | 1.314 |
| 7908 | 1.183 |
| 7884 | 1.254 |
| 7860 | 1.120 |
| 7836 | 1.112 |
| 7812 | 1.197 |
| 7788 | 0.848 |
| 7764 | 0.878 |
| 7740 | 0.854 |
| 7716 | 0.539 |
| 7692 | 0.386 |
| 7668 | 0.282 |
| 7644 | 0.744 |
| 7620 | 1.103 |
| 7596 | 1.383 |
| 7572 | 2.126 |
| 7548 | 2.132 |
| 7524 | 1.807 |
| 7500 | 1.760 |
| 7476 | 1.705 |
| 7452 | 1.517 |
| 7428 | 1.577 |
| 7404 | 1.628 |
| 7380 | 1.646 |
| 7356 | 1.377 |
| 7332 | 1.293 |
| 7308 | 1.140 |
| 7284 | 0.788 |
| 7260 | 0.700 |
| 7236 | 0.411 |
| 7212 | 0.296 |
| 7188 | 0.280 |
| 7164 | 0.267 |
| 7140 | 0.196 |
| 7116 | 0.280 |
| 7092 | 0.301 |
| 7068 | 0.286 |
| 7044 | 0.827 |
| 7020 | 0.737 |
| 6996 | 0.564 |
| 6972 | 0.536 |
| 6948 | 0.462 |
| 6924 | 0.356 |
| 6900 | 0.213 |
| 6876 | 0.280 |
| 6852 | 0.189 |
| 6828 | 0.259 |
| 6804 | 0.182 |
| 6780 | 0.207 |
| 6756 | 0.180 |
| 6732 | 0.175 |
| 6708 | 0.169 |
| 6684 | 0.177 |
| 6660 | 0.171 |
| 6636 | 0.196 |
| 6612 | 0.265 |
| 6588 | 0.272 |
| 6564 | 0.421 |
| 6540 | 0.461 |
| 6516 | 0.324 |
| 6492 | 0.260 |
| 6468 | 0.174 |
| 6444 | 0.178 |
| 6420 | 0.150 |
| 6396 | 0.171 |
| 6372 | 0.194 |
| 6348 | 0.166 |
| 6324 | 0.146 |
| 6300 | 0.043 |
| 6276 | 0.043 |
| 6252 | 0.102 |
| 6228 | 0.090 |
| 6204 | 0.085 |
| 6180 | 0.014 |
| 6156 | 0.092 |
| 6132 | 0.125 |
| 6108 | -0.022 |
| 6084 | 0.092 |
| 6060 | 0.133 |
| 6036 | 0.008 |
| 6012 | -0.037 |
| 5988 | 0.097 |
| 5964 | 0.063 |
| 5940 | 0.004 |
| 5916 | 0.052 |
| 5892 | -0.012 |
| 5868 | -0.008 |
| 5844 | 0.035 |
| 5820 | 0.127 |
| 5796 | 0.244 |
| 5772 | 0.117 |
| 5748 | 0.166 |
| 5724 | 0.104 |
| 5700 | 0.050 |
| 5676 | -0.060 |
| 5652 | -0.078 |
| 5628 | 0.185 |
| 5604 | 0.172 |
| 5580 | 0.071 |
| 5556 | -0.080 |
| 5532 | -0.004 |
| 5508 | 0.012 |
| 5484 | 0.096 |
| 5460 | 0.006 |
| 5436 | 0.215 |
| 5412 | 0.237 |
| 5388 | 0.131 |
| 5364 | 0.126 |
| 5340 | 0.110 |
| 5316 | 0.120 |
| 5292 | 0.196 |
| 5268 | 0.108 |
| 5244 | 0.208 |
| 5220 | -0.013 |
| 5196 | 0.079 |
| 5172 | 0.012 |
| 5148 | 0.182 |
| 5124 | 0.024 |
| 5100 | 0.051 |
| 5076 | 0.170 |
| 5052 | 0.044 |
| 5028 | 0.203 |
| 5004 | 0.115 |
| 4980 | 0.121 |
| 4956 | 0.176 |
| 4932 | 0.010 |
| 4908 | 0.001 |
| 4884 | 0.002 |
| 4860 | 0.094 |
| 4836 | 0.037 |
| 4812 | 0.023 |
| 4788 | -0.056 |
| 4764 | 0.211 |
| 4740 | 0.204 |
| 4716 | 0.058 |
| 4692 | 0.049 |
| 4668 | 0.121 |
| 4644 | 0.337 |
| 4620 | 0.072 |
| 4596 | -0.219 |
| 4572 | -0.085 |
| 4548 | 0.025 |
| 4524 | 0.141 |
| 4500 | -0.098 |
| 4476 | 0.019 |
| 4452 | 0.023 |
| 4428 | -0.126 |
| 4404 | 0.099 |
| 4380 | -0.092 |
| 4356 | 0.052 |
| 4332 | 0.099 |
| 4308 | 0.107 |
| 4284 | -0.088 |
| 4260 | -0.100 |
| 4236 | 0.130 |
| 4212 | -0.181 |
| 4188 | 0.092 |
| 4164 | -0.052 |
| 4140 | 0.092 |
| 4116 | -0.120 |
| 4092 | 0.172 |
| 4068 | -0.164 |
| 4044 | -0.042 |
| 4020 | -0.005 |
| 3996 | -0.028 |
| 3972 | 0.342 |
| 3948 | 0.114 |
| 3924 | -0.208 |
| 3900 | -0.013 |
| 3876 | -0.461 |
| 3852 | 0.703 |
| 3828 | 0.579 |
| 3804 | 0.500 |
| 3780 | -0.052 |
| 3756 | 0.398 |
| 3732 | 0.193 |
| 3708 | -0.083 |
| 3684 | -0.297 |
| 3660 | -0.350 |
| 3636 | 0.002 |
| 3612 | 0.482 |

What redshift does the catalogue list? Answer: 0.00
